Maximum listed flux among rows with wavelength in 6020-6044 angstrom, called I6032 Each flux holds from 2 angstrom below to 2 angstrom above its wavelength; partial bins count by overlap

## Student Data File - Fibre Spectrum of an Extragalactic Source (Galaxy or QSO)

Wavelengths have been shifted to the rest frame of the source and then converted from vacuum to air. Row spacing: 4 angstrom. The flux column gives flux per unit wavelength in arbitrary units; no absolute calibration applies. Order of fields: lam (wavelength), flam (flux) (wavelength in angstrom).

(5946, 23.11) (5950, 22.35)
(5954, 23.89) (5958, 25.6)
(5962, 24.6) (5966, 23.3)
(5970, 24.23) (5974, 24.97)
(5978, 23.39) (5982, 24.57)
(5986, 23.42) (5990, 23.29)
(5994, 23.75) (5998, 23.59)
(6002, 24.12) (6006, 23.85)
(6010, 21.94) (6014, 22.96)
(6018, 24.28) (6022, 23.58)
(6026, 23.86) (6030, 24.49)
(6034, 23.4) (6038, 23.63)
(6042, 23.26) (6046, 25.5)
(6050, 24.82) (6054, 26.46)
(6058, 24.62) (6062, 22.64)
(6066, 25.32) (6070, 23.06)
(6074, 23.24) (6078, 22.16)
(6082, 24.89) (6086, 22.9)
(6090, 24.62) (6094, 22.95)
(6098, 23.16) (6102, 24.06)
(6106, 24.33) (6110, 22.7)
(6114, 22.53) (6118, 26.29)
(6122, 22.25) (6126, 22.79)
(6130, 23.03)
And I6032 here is 24.49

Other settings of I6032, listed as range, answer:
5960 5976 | 24.97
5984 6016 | 24.12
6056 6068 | 25.32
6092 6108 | 24.33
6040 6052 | 25.5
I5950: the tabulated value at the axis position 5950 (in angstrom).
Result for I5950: 22.35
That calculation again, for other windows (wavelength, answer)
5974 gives 24.97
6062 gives 22.64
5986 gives 23.42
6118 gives 26.29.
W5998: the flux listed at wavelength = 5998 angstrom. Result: 23.59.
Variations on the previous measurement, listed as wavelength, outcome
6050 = 24.82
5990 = 23.29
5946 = 23.11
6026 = 23.86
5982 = 24.57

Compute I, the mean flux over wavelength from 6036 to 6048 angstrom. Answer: 24.1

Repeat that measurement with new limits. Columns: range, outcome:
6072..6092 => 23.6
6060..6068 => 24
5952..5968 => 24.3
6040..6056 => 25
